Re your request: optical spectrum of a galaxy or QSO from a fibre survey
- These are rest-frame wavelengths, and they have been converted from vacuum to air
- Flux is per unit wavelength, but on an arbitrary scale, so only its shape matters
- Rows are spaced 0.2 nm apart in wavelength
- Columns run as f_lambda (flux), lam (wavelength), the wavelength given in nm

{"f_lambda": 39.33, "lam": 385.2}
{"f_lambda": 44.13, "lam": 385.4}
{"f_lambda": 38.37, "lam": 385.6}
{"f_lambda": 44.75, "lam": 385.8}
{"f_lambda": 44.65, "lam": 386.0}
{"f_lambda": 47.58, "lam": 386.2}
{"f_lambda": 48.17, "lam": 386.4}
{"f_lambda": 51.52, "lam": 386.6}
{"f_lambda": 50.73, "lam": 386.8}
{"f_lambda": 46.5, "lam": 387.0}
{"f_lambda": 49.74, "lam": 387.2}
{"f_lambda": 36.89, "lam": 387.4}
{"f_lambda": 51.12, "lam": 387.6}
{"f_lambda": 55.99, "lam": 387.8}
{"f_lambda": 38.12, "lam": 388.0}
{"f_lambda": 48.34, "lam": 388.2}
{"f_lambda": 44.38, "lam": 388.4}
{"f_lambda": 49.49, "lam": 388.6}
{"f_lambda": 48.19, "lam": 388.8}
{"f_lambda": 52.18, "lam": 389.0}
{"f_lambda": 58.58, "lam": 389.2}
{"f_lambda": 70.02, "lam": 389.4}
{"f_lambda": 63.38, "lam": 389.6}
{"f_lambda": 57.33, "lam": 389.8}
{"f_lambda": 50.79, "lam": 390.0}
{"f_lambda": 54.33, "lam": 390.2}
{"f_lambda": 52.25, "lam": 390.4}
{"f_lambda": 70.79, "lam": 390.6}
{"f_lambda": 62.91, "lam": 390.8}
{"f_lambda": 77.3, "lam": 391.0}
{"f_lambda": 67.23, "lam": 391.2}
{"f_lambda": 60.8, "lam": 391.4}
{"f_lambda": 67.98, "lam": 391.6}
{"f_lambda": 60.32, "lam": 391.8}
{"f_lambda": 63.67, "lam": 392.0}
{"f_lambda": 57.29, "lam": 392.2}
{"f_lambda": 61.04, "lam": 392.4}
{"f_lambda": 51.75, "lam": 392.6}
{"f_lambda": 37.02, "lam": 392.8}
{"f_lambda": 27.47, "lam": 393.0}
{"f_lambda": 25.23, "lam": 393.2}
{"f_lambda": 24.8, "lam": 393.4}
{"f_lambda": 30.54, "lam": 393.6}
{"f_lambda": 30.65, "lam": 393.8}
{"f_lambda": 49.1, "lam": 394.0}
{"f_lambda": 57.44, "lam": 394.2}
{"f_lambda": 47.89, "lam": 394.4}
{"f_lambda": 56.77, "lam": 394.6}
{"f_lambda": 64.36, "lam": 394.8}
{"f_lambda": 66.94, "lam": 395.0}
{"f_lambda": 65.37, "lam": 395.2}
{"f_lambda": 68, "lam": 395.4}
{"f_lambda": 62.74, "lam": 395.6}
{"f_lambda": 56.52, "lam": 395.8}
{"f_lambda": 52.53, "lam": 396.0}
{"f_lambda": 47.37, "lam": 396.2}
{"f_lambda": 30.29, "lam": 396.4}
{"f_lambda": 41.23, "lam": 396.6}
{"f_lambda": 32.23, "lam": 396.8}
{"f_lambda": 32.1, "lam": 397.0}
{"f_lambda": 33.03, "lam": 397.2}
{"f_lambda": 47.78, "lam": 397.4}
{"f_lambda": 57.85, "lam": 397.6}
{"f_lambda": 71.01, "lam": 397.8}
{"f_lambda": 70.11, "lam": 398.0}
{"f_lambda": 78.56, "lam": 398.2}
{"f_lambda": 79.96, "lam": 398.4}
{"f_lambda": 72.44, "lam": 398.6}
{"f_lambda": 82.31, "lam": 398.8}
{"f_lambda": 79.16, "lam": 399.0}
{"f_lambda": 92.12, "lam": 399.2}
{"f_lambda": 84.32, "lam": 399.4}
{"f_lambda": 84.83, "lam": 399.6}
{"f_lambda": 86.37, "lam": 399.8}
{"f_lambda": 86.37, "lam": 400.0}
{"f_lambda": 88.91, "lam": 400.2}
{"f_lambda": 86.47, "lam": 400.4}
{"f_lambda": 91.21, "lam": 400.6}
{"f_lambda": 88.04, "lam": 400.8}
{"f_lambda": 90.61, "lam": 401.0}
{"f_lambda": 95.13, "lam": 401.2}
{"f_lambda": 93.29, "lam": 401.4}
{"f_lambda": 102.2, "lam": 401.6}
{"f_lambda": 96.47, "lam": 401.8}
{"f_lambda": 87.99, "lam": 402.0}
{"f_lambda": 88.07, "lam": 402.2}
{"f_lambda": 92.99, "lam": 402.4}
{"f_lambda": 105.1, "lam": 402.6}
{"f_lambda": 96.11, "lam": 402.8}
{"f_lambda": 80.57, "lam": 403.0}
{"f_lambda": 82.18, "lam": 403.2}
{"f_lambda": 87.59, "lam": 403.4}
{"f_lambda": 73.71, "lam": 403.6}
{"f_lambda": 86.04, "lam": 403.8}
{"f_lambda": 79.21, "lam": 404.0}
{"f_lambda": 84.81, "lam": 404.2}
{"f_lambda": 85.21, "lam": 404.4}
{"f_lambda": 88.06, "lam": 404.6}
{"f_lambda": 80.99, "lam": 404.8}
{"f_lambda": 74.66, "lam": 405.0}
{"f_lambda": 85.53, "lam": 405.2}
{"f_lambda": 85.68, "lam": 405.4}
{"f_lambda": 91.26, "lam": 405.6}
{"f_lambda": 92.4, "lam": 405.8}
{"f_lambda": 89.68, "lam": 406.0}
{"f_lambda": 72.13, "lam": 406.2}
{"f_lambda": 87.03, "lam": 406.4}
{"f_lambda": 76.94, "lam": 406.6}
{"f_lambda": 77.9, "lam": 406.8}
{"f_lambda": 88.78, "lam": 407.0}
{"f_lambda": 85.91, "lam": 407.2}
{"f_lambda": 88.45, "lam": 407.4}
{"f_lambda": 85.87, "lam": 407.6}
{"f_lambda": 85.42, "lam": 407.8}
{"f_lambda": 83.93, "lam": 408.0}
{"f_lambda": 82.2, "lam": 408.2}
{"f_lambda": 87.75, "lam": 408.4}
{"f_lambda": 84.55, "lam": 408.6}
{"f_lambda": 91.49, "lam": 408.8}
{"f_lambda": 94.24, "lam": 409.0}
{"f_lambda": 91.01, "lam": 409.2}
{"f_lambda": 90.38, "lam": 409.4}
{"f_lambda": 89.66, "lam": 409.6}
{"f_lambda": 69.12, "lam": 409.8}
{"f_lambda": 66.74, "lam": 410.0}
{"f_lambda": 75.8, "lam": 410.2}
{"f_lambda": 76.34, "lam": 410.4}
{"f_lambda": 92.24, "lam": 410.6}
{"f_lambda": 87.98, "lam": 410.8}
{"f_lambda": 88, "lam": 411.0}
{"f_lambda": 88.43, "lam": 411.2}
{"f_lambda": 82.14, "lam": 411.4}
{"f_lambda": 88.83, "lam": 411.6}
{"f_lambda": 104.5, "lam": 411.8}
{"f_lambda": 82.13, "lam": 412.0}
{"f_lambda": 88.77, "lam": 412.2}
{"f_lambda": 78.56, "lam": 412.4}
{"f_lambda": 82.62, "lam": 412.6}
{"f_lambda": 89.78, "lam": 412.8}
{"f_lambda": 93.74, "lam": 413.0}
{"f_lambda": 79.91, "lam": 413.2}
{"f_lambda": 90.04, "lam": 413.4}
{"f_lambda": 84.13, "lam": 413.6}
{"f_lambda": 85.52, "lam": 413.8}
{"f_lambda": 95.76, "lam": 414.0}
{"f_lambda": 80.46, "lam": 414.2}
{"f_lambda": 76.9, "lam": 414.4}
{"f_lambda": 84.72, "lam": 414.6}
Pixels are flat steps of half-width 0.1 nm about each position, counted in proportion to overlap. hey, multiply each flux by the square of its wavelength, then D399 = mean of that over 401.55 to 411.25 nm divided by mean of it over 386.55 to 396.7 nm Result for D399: 1.76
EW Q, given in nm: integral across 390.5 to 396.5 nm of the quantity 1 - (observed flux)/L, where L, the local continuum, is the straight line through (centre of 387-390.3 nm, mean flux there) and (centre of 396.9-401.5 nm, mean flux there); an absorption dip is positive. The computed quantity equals 0.891 nm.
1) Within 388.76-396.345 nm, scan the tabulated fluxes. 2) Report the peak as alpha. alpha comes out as 77.3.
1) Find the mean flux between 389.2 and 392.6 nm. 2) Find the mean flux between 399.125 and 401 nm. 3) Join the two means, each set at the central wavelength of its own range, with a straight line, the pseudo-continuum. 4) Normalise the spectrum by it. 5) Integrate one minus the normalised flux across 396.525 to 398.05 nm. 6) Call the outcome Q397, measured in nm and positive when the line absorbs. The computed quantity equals 0.62 nm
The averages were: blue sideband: 61.9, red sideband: 87.7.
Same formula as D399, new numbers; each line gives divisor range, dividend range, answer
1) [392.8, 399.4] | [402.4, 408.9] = 1.64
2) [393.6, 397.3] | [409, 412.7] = 1.86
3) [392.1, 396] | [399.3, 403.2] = 1.89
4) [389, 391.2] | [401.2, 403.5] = 1.59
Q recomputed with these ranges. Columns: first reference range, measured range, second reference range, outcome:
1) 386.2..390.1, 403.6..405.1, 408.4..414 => -0.129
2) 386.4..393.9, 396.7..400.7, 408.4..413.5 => -0.351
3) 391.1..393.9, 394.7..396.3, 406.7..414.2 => -0.197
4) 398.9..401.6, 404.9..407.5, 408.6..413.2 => 0.083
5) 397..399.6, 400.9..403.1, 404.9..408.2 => -0.496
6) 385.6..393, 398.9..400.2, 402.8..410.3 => -0.255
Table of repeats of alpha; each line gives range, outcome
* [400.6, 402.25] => 102.2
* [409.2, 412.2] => 104.5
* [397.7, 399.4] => 92.12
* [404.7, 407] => 92.4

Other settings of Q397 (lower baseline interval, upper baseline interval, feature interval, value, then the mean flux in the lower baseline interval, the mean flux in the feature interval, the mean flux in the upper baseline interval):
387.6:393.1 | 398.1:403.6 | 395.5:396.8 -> 0.462 nm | 55.8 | 47.2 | 87.9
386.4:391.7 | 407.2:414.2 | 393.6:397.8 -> 0.941 nm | 55.1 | 50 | 86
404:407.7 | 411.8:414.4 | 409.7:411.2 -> 0.097 nm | 84.4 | 80.1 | 86.3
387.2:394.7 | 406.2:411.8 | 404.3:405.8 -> -0.143 nm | 51.8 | 85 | 84.8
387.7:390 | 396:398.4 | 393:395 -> 0.316 nm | 53.2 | 43.4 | 50.7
